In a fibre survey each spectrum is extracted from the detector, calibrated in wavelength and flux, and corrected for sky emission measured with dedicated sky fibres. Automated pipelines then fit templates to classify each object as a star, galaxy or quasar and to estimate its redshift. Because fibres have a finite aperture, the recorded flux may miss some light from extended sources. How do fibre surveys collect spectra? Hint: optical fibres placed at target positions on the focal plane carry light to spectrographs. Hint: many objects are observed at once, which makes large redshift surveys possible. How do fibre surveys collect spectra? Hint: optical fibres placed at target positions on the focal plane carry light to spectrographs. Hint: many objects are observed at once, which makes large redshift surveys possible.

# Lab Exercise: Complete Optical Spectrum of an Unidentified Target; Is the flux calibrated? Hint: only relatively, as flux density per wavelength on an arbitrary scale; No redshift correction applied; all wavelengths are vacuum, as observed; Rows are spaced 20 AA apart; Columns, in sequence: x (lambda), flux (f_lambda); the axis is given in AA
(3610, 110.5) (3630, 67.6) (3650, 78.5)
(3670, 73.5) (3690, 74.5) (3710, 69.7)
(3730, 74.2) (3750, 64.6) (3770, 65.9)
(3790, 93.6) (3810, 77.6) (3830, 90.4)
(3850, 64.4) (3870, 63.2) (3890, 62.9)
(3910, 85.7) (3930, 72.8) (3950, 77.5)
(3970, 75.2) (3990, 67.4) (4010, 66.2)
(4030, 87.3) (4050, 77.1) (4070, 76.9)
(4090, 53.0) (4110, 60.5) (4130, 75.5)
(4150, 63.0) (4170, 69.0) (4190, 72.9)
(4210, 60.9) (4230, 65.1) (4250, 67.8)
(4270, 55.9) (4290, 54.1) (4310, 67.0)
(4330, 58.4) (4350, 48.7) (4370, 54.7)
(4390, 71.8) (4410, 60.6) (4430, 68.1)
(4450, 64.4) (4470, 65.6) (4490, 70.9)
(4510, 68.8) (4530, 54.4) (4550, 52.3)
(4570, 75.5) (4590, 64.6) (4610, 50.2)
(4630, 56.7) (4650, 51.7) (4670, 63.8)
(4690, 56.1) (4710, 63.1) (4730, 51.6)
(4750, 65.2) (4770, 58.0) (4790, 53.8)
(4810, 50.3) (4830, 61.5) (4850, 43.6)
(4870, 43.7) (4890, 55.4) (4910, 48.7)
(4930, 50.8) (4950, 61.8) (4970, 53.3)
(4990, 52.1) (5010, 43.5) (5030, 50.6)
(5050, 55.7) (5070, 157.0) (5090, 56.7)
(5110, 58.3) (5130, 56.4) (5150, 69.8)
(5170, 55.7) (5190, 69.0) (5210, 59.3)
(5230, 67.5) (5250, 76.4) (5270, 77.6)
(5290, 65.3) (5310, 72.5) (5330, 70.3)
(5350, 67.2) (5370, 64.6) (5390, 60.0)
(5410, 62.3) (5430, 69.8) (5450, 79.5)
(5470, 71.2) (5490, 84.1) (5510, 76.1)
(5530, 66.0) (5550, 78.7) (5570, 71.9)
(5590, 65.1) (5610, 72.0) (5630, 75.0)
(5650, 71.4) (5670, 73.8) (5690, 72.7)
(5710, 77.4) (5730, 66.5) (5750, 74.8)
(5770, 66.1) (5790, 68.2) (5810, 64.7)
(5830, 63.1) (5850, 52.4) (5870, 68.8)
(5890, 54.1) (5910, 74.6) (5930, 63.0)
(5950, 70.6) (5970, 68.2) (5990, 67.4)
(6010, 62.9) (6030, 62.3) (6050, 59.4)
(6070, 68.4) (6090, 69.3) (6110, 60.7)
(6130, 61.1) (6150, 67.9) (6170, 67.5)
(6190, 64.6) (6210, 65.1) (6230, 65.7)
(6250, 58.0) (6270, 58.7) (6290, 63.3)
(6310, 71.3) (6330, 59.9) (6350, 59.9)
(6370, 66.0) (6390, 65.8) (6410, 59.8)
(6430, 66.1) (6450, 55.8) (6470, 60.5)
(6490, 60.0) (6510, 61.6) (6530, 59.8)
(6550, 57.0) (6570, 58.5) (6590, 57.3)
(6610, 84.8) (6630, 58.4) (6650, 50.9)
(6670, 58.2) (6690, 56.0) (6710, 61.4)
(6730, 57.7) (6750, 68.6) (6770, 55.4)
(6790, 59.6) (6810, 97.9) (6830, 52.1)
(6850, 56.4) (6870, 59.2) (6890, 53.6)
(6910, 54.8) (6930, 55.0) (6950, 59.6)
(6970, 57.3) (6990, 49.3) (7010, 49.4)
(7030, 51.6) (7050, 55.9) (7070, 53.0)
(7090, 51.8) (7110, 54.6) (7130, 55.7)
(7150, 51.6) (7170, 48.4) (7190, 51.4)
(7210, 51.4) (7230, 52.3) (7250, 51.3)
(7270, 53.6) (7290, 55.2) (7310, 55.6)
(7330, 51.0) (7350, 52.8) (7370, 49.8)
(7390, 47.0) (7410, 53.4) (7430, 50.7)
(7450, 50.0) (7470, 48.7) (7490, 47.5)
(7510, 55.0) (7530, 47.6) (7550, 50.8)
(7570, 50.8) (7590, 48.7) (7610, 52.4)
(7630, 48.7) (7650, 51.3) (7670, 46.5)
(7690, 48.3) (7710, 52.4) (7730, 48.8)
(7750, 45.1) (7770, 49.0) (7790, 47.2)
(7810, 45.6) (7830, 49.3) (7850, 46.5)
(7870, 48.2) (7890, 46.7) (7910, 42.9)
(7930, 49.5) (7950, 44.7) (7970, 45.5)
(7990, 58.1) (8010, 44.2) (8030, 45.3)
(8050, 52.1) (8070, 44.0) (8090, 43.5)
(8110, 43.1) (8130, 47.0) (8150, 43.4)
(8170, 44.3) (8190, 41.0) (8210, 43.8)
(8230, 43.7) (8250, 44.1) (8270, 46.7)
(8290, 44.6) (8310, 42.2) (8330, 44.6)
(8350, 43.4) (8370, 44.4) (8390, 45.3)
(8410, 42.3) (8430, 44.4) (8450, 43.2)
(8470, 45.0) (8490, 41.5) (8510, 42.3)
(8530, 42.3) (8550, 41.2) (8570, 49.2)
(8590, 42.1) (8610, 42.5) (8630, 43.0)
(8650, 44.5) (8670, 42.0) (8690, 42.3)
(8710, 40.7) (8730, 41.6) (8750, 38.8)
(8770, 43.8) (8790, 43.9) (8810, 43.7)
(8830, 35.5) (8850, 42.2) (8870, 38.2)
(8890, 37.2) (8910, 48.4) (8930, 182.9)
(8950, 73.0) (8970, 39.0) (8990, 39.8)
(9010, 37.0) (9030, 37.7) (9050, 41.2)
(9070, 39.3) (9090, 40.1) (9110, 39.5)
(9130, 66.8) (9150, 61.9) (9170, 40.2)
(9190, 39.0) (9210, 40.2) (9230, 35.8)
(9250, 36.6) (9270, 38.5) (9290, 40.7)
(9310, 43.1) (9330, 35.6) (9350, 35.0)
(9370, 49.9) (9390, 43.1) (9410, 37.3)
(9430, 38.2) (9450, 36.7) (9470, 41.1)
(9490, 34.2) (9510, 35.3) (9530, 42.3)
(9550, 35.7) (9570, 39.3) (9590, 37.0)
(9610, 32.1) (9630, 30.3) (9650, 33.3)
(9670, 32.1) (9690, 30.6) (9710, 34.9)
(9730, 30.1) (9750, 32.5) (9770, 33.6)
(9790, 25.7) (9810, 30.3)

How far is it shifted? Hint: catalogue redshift 0.360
